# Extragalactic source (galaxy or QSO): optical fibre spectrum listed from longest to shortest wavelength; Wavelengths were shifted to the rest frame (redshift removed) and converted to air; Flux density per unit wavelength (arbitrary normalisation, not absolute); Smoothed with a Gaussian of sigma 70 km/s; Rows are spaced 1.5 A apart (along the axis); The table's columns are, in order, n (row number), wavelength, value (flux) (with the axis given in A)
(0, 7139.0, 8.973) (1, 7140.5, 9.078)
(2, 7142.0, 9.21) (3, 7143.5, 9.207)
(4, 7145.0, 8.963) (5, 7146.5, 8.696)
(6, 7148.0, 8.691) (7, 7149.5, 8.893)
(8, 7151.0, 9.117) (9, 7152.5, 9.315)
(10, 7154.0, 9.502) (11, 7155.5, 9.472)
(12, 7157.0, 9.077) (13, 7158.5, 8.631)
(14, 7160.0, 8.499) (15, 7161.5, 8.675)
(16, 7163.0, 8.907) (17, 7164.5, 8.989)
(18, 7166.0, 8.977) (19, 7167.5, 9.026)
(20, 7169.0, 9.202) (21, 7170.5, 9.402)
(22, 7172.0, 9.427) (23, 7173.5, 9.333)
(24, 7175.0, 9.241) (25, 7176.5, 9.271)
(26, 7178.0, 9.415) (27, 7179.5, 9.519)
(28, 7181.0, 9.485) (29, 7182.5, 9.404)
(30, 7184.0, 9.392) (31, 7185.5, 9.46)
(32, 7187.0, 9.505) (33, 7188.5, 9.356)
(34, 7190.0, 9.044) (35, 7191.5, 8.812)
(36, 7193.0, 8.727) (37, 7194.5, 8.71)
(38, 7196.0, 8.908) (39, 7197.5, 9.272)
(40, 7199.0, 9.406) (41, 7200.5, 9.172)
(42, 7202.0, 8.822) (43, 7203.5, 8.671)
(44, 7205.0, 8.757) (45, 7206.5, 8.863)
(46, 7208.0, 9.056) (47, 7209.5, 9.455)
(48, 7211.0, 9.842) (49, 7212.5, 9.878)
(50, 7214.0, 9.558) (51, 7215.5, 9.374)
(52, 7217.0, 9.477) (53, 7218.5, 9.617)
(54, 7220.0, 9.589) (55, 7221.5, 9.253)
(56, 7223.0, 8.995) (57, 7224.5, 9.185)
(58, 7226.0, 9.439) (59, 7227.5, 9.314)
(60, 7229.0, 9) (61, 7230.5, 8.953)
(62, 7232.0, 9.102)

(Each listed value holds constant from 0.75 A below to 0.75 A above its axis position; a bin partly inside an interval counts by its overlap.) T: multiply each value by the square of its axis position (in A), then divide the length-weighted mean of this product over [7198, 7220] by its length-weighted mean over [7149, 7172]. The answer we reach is 1.0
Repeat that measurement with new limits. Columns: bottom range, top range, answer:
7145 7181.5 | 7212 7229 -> 1.05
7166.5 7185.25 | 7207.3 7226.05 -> 1.02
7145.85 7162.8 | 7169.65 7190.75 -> 1.05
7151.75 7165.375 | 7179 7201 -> 1.03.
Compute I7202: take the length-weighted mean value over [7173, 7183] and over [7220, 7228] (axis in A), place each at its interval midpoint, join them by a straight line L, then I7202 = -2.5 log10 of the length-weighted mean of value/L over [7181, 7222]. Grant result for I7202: 0.010 mag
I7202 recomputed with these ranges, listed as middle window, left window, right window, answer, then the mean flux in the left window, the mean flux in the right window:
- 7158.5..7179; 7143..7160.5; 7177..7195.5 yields 0.003 mag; 9.01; 9.23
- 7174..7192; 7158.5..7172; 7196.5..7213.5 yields -0.031 mag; 8.97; 9.2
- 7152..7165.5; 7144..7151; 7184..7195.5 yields -0.010 mag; 8.86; 9.1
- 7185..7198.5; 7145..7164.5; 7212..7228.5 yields 0.015 mag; 8.96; 9.41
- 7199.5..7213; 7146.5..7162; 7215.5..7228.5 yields 0.013 mag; 8.98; 9.35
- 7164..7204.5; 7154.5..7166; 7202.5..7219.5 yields -0.009 mag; 8.91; 9.32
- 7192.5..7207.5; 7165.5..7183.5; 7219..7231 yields 0.040 mag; 9.31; 9.23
